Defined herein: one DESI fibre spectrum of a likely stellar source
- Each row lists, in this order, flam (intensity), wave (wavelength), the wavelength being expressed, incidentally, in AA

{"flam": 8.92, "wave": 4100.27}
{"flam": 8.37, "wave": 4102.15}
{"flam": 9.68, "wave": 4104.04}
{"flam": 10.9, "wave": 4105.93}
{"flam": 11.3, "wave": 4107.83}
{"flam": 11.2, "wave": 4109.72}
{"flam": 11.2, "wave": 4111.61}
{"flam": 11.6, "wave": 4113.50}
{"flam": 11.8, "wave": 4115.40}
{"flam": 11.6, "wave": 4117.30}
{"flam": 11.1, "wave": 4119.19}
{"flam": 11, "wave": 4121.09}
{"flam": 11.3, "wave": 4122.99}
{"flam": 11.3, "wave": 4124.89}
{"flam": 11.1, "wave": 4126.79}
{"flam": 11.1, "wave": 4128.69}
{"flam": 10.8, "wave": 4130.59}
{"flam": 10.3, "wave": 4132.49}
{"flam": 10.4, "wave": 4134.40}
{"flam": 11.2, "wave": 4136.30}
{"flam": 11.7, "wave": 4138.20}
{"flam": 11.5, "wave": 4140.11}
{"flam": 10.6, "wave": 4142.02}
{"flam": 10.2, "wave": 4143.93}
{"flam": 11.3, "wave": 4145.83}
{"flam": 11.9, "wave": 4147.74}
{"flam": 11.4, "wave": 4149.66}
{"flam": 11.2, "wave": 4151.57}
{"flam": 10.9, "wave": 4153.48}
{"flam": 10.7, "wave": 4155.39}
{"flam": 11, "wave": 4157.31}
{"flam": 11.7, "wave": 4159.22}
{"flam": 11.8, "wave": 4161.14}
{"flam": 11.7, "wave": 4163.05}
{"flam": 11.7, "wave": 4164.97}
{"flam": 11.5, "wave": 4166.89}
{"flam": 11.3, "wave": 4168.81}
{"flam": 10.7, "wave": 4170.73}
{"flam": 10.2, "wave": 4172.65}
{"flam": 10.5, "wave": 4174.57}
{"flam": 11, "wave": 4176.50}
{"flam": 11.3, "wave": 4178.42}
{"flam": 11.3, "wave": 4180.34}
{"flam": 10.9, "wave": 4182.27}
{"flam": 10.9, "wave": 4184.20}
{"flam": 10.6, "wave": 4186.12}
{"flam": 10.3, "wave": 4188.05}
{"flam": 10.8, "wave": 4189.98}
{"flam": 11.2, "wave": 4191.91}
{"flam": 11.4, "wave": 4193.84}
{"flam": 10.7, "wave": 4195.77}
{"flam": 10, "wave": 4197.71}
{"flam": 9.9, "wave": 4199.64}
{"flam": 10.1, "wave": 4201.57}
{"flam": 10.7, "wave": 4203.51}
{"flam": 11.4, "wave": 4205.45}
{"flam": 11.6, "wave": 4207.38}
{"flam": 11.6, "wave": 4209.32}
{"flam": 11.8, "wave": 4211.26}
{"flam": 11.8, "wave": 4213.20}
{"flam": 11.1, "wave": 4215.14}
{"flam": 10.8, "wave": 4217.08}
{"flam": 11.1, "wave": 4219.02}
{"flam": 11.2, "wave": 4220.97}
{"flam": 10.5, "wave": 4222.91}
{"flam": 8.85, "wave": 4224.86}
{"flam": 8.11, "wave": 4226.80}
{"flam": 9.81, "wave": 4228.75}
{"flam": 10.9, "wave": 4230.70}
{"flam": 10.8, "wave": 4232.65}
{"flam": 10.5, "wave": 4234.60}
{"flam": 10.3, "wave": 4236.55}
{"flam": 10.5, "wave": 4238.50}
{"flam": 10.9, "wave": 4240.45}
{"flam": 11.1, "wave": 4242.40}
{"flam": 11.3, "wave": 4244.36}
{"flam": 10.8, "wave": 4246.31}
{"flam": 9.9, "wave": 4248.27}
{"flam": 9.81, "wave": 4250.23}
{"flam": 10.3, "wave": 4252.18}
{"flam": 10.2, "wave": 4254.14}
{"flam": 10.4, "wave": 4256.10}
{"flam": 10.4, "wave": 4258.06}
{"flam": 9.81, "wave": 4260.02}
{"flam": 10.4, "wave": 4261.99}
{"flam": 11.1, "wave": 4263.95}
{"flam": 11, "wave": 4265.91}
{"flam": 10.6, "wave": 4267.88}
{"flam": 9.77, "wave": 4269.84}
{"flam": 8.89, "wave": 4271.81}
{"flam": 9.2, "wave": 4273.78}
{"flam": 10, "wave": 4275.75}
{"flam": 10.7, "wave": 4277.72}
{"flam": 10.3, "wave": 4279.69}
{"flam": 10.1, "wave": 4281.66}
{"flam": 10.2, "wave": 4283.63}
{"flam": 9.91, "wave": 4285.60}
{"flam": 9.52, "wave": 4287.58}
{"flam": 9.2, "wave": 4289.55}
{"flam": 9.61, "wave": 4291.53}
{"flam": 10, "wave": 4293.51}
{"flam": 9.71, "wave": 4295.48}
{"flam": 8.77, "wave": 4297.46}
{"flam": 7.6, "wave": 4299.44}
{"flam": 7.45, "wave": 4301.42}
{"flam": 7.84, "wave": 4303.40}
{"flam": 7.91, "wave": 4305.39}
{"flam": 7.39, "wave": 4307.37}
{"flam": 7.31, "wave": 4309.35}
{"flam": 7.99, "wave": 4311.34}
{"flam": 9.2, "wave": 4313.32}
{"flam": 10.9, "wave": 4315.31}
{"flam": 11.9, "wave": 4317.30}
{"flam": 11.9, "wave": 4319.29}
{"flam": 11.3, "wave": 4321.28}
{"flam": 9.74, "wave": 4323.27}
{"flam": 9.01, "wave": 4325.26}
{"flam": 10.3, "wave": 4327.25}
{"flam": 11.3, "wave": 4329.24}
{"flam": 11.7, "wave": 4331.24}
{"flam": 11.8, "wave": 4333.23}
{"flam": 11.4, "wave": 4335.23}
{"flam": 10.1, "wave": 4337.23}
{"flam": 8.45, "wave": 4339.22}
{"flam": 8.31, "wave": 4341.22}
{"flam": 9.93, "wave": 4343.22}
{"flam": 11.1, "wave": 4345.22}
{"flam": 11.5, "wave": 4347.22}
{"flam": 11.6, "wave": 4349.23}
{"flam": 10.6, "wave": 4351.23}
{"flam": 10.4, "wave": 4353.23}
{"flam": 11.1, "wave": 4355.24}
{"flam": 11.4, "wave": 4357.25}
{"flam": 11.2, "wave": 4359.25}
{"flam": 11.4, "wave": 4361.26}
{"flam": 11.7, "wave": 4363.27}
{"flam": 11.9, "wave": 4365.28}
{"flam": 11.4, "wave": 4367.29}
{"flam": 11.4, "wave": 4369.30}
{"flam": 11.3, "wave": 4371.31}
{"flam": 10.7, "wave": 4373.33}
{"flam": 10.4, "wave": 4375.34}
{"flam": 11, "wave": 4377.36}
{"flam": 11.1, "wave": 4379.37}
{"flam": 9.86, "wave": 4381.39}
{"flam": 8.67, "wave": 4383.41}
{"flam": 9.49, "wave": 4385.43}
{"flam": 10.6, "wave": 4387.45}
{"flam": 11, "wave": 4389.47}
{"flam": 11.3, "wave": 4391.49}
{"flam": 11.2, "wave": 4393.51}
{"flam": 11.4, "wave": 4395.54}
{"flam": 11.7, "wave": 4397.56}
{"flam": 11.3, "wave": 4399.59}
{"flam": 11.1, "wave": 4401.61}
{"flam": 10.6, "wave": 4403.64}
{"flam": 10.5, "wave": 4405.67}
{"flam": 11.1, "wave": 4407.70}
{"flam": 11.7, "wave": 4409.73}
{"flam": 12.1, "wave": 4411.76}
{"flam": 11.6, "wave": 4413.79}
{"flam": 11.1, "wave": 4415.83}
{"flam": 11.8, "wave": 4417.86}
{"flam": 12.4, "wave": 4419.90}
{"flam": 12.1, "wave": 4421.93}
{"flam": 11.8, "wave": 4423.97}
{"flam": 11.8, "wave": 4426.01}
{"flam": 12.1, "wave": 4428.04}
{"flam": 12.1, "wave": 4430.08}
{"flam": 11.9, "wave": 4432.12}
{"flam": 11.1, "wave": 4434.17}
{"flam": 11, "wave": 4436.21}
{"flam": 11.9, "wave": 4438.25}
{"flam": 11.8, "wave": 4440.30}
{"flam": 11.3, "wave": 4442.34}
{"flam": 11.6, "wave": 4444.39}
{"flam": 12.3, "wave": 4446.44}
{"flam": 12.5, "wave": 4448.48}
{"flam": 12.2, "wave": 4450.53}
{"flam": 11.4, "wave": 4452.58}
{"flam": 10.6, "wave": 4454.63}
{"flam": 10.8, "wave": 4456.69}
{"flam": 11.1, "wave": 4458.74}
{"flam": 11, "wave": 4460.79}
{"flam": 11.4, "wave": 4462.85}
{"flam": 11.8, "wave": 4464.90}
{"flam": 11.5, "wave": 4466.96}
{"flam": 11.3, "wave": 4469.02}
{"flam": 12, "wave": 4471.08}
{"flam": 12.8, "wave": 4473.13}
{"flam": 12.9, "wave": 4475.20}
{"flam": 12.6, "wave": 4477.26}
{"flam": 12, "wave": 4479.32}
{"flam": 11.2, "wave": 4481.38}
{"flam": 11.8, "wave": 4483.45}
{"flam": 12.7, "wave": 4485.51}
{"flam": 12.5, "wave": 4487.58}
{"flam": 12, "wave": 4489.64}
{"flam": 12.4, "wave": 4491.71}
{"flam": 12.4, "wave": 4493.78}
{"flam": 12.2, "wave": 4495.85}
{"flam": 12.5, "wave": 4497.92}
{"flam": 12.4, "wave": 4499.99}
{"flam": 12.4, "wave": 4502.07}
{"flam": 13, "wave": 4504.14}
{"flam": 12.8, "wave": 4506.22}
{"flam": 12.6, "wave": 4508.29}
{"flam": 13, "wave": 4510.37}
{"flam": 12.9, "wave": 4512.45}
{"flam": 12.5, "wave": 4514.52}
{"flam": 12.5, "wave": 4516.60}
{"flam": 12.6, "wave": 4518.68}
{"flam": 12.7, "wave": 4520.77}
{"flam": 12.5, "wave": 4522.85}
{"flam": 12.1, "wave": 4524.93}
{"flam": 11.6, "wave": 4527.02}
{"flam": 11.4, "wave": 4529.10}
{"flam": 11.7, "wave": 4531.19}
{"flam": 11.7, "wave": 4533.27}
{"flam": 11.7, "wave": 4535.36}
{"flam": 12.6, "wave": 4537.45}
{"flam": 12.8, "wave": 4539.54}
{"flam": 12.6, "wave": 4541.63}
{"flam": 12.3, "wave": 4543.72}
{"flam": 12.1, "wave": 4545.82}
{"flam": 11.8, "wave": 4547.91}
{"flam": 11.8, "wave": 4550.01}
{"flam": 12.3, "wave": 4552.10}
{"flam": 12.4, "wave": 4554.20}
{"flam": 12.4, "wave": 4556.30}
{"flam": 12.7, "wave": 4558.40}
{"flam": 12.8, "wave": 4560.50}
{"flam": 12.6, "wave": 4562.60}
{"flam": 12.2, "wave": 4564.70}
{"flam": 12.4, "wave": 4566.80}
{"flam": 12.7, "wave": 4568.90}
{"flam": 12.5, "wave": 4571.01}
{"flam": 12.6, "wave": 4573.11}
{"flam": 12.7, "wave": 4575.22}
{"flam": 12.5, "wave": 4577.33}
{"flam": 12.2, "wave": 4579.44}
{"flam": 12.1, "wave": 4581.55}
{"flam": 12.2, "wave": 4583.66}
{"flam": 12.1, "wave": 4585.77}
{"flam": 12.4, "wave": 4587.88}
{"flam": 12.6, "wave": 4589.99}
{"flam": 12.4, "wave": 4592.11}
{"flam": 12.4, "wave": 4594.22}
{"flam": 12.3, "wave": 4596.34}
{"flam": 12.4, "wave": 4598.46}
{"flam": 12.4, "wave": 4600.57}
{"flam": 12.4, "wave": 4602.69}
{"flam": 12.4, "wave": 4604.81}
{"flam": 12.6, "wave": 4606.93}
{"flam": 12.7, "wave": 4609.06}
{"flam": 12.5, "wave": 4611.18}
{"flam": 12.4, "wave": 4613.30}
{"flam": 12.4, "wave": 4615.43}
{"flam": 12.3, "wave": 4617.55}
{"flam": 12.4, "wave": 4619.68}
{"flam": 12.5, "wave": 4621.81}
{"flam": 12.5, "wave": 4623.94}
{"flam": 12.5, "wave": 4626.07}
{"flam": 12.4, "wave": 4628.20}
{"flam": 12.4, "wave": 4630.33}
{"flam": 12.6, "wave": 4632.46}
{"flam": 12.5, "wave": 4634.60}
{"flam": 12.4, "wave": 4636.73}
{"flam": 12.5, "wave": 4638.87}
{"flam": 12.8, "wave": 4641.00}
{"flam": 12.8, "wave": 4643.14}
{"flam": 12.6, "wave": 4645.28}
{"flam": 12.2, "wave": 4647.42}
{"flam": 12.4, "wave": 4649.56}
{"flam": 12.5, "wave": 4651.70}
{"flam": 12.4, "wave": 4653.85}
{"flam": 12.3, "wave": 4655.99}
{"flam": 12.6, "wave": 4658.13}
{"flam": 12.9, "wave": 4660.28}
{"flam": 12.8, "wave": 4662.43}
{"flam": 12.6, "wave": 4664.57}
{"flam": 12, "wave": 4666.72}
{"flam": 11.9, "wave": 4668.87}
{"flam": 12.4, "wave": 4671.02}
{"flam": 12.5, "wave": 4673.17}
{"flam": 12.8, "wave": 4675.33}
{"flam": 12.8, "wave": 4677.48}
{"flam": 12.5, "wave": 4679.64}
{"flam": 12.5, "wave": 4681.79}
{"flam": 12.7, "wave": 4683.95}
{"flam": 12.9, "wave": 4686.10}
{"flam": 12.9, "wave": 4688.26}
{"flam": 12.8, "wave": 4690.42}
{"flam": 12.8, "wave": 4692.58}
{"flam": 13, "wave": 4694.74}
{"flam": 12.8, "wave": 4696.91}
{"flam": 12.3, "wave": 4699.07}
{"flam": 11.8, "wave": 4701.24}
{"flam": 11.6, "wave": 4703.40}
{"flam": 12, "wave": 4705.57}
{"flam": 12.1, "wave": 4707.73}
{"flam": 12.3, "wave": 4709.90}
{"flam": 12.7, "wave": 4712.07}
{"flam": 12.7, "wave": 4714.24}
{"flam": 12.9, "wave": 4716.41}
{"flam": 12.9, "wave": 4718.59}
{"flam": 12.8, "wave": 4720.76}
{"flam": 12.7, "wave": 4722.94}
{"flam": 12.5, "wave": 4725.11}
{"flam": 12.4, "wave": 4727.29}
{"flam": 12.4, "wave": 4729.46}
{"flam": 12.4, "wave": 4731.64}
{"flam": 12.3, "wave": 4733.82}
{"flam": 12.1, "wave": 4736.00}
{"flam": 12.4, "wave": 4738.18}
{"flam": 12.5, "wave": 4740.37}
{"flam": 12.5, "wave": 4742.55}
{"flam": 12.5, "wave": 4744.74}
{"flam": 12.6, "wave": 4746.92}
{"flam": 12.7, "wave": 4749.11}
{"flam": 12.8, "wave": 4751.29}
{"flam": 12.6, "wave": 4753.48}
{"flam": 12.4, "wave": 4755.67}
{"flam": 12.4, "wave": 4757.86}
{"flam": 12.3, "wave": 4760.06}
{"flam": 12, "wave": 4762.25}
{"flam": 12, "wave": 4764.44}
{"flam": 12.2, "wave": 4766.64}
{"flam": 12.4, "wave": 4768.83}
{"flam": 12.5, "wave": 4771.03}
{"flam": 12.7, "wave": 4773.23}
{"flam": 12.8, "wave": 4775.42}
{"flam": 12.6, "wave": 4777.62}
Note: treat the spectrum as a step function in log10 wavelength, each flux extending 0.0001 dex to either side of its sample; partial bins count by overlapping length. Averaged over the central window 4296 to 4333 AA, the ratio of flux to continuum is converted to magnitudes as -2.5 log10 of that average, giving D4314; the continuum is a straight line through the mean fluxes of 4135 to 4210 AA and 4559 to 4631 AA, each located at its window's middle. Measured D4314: 0.21 mag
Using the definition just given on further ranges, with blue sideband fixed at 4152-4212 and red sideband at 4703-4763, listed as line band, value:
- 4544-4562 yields -0.03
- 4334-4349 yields 0.12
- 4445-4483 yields 0.00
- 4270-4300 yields 0.17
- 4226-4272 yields 0.08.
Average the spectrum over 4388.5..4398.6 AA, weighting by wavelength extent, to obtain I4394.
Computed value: 11.3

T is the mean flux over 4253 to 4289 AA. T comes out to 10.1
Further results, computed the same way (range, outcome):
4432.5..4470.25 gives 11.5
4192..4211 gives 10.9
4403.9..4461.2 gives 11.6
